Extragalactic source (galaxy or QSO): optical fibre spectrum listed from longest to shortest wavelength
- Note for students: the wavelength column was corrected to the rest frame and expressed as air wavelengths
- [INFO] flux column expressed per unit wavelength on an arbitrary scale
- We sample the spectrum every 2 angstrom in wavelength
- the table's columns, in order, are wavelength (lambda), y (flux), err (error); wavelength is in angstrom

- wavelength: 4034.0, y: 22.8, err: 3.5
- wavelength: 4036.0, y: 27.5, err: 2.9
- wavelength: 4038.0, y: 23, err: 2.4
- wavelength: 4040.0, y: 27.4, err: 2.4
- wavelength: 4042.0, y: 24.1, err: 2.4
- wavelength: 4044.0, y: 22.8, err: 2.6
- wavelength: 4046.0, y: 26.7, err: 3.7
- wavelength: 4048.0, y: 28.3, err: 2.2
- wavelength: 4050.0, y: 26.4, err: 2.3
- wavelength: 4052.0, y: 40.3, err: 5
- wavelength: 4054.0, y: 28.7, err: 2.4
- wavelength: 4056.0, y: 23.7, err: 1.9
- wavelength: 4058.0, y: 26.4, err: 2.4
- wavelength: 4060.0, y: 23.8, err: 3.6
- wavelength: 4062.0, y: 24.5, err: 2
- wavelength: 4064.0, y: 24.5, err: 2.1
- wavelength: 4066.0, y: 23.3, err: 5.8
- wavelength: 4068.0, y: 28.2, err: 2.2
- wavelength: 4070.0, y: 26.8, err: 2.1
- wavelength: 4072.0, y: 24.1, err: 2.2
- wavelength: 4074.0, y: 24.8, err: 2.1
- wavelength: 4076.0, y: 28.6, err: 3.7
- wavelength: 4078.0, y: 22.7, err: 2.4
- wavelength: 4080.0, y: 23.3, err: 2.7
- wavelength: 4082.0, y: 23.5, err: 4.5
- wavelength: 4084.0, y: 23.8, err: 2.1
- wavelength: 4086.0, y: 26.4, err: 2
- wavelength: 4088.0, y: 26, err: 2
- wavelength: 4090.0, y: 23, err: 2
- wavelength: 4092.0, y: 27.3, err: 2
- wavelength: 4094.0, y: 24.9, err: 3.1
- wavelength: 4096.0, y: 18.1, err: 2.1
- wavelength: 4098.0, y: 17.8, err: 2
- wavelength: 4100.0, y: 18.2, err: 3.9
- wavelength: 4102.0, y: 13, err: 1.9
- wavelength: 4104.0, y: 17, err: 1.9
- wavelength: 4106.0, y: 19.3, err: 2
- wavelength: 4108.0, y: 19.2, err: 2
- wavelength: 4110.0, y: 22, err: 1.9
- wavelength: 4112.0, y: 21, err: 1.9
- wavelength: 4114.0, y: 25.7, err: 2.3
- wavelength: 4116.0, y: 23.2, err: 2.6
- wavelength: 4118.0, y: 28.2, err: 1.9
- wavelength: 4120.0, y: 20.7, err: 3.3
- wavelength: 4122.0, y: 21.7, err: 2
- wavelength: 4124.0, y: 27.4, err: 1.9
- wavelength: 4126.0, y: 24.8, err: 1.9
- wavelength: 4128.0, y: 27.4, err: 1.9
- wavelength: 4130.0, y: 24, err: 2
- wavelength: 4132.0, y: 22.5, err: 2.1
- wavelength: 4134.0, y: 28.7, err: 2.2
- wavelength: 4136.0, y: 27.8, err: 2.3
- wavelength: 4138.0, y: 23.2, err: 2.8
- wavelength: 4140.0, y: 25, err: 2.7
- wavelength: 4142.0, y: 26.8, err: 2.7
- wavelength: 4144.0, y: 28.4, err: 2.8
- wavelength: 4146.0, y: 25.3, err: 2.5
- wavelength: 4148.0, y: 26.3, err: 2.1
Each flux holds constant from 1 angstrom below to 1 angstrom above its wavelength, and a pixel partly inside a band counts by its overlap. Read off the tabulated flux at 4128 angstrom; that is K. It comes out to 27.4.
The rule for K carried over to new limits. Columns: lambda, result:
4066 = 23.3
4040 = 27.4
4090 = 23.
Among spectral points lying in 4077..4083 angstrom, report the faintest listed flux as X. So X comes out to 22.7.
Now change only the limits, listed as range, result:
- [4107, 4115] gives 19.2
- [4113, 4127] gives 20.7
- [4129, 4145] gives 22.5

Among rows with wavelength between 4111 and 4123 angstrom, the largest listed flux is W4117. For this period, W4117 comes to 28.2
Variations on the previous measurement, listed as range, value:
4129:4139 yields 28.7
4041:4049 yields 28.3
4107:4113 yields 22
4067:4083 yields 28.6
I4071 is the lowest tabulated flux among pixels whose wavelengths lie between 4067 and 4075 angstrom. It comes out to 24.1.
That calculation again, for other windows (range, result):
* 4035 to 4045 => 22.8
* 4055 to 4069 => 23.3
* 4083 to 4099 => 17.8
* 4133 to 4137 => 27.8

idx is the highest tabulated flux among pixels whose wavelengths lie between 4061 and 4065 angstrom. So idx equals 24.5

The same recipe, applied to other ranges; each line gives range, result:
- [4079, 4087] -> 26.4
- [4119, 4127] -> 27.4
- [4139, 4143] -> 26.8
